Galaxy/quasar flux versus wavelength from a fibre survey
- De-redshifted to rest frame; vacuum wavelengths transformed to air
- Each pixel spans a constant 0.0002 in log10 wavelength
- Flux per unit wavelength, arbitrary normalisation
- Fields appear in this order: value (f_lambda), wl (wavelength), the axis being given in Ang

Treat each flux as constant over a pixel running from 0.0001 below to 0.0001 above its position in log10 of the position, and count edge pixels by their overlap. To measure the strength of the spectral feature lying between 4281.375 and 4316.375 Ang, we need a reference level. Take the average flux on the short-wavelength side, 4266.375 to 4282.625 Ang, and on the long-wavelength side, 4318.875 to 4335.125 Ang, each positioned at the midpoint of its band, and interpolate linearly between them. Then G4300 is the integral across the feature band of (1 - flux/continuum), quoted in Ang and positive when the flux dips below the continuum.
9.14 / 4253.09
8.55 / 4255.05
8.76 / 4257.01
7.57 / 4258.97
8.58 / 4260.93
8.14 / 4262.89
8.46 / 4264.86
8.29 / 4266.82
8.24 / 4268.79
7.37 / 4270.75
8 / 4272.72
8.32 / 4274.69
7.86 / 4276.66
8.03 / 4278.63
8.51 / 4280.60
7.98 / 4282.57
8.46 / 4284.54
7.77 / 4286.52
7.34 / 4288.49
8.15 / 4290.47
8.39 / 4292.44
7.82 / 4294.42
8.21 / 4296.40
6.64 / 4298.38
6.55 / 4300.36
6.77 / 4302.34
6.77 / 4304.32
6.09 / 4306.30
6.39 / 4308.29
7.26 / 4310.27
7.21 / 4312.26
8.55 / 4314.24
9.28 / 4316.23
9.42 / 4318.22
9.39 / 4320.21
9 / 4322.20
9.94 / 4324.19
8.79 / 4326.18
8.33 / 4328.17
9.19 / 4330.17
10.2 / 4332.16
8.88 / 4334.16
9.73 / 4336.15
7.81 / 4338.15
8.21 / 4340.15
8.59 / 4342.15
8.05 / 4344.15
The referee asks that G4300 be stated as 4.4 Ang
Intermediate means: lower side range 8.06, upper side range 9.22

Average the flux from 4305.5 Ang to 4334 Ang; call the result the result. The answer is 8.53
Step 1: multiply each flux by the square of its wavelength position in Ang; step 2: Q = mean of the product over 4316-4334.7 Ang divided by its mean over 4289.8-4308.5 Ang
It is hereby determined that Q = 1.30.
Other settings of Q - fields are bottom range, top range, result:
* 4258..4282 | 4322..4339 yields 1.16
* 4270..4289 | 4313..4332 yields 1.17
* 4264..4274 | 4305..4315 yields 0.89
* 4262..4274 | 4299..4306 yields 0.83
